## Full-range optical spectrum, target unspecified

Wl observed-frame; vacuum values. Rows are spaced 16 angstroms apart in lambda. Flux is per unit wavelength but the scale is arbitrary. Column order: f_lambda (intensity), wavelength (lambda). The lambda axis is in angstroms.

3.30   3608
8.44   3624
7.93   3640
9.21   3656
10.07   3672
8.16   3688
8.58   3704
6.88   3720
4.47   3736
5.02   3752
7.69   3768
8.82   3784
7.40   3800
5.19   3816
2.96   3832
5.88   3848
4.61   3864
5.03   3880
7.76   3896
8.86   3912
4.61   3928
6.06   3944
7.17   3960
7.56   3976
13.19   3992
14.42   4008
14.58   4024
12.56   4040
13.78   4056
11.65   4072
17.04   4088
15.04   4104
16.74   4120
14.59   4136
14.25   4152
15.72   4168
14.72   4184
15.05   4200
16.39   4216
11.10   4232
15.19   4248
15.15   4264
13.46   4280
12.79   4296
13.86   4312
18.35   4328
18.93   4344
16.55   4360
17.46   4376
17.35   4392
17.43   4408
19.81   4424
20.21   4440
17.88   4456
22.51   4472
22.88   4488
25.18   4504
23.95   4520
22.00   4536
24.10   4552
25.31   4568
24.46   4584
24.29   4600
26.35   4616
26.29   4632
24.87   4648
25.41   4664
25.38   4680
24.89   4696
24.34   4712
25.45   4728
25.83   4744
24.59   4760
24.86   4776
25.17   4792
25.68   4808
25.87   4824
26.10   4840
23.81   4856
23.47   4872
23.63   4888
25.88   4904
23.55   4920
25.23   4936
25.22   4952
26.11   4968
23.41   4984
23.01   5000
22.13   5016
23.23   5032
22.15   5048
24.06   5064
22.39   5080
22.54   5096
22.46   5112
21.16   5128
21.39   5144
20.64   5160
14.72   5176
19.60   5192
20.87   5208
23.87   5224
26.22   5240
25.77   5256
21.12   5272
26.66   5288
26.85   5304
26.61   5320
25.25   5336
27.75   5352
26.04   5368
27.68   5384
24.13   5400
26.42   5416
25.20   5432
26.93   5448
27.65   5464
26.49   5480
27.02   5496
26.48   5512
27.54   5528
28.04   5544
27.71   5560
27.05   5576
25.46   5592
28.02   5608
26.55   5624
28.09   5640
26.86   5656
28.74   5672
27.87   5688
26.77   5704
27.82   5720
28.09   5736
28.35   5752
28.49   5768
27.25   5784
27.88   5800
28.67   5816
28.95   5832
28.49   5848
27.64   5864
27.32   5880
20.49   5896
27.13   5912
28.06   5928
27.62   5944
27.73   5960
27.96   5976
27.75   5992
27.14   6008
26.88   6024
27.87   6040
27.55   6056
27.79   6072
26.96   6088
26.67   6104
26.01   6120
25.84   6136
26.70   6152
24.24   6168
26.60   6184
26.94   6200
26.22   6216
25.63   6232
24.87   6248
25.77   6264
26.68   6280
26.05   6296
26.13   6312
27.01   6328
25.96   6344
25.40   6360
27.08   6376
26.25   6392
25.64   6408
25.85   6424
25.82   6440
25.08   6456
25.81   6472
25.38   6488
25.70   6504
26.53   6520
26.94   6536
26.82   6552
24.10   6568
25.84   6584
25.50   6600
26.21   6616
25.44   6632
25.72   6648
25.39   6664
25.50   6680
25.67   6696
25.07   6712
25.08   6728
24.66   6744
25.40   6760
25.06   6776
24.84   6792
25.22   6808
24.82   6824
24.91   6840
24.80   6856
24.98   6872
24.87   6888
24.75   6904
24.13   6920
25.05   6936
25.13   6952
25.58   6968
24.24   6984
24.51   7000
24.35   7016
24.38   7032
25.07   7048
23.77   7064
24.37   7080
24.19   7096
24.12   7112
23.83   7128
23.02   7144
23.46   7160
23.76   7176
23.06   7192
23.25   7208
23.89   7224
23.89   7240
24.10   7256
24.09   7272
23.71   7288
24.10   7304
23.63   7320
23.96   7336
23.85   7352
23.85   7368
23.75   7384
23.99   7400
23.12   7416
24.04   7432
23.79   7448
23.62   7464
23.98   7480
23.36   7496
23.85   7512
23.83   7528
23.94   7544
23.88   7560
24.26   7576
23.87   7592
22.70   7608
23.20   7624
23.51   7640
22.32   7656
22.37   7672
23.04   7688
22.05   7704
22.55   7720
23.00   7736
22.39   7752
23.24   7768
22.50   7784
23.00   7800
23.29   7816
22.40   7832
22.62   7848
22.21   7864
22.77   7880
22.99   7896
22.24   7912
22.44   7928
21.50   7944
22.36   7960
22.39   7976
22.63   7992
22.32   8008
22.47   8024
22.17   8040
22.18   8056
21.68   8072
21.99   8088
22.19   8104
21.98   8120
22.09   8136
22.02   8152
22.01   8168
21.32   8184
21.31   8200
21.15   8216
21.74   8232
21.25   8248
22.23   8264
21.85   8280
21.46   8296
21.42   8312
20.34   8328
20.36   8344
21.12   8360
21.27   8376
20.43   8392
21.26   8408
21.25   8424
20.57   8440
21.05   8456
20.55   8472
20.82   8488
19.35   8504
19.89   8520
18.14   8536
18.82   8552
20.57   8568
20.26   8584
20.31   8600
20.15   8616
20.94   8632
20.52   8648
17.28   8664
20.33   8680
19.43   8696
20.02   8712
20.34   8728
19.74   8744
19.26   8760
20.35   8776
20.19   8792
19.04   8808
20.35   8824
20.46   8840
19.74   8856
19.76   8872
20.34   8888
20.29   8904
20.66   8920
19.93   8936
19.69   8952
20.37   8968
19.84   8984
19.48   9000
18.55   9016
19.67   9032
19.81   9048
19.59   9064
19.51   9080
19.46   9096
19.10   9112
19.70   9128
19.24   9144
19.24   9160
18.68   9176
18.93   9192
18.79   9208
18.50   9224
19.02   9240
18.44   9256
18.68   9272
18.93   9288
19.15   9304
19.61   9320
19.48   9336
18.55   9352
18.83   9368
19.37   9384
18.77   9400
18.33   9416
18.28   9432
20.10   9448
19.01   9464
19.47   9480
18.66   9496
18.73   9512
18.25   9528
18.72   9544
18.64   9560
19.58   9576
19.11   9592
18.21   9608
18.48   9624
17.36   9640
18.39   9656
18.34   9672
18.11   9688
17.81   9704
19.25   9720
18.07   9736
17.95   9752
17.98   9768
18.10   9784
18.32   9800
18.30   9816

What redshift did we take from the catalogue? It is 0.00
